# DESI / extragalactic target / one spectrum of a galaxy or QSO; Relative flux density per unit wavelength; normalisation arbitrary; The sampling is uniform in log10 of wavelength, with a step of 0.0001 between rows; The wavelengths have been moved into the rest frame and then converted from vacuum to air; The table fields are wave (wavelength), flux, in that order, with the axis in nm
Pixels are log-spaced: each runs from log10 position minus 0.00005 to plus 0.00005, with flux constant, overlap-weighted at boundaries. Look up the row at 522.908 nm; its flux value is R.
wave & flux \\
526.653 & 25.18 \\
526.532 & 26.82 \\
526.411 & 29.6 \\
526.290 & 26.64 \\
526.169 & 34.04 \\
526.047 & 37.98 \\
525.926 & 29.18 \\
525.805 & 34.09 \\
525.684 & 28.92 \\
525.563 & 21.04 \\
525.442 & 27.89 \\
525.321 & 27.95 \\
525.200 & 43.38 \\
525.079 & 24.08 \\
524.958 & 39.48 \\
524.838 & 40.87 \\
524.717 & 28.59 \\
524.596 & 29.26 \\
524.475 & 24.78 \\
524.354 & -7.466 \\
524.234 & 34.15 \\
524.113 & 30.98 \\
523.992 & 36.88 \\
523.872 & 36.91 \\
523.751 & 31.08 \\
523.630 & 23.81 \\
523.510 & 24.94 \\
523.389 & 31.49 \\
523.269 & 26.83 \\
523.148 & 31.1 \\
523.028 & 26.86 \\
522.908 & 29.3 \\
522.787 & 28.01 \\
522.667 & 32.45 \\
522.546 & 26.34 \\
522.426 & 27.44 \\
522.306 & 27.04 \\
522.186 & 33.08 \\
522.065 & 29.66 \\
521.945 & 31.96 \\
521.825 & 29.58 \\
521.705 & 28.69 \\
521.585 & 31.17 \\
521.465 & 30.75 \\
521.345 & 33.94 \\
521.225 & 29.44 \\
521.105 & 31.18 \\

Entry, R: 29.3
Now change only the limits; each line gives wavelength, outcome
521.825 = 29.58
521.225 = 29.44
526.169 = 34.04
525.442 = 27.89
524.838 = 40.87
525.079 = 24.08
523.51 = 24.94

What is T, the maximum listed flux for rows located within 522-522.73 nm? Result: 33.08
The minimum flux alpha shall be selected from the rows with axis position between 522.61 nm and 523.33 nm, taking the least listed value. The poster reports 26.83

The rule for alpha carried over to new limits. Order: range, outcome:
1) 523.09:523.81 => 23.81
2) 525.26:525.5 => 27.89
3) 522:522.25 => 29.66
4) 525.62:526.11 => 28.92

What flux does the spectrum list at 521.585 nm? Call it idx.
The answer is 31.17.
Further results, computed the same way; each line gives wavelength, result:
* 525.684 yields 28.92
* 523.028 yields 26.86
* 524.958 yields 39.48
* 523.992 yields 36.88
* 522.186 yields 33.08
